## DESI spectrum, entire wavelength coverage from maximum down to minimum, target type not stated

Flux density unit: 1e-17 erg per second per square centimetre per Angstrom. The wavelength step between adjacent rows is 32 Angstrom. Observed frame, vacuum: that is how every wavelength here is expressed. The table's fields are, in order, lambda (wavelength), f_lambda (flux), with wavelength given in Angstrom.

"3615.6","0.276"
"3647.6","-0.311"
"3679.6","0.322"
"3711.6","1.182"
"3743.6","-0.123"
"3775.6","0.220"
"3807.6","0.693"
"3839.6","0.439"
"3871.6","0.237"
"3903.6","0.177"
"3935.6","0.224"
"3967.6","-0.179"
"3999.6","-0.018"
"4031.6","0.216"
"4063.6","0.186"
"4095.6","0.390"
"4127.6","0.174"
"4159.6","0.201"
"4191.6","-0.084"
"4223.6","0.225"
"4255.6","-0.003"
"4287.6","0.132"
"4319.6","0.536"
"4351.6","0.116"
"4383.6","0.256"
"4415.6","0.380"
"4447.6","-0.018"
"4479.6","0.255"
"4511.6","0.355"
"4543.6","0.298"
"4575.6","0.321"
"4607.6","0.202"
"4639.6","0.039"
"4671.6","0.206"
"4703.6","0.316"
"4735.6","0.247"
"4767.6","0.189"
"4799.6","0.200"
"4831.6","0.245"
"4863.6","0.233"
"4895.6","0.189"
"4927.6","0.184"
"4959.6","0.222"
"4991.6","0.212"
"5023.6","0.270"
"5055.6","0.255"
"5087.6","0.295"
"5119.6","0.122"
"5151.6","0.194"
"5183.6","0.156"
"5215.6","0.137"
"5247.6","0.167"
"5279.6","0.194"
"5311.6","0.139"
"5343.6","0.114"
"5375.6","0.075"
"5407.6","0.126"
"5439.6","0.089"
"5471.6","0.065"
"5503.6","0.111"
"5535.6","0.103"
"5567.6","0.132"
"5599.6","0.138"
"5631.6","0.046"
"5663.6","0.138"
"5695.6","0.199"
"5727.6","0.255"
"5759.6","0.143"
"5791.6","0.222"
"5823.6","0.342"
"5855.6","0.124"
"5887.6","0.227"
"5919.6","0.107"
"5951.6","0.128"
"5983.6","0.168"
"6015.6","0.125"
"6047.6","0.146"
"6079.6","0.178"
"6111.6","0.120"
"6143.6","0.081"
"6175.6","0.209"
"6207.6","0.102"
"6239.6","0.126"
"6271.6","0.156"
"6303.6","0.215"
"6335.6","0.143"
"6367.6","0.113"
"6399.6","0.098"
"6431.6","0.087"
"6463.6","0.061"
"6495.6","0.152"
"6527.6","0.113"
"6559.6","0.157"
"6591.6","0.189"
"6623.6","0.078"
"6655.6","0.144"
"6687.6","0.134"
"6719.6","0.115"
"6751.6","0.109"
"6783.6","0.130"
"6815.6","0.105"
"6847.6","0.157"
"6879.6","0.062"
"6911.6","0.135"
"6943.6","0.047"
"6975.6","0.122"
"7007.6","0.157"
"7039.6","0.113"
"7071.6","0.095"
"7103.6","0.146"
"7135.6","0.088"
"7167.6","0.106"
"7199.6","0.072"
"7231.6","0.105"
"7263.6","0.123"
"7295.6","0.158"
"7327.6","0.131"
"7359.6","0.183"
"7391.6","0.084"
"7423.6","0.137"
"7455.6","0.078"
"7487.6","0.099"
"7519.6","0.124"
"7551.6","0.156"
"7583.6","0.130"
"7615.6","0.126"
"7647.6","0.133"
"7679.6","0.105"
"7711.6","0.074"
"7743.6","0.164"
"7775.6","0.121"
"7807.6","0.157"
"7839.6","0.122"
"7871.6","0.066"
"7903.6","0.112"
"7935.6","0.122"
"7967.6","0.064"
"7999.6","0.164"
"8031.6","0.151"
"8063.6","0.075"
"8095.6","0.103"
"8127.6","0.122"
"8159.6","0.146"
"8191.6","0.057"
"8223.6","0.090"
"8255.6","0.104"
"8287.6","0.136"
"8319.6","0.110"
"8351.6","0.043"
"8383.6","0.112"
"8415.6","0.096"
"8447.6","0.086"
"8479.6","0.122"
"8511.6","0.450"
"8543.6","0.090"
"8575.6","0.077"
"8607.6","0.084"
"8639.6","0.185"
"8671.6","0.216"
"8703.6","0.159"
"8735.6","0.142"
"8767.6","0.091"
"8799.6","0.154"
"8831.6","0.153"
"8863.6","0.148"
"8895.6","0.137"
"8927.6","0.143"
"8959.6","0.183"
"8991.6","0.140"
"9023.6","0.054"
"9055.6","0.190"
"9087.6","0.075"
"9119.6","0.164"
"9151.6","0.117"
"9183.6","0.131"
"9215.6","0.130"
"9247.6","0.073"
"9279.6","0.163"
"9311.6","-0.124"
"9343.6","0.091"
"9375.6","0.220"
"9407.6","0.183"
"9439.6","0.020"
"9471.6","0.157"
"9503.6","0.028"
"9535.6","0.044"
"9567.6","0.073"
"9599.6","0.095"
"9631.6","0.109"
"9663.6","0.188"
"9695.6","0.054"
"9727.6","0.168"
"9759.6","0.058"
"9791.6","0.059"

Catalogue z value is 1.282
